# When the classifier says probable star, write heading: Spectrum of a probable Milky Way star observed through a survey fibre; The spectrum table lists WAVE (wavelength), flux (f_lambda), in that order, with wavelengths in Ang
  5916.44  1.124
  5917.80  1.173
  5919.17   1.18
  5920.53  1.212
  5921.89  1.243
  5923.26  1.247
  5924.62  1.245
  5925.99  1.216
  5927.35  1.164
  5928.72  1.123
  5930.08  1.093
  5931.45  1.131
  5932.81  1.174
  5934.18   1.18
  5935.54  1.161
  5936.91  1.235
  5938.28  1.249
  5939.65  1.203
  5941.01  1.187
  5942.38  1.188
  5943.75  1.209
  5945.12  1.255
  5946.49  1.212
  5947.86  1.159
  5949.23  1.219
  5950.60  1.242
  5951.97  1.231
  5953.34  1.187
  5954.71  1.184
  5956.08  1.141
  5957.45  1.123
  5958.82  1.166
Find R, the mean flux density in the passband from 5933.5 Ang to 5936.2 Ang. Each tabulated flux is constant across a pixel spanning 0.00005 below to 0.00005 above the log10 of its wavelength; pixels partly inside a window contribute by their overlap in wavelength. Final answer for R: 1.17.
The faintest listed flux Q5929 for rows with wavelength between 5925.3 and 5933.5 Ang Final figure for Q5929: 1.093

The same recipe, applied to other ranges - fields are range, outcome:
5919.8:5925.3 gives 1.212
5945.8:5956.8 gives 1.141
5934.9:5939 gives 1.161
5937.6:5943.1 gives 1.187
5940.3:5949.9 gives 1.159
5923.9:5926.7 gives 1.216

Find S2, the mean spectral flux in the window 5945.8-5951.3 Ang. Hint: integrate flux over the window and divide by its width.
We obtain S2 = 1.21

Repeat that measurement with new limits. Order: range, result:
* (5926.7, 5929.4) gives 1.14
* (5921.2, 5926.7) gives 1.24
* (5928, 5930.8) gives 1.11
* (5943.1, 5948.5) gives 1.21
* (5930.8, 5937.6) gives 1.18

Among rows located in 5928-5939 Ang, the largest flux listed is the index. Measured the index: 1.249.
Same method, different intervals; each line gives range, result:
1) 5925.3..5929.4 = 1.216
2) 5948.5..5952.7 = 1.242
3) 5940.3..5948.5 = 1.255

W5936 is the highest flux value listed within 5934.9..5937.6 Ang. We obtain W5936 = 1.235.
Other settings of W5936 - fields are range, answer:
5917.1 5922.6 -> 1.243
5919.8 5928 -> 1.247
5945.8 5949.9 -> 1.219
